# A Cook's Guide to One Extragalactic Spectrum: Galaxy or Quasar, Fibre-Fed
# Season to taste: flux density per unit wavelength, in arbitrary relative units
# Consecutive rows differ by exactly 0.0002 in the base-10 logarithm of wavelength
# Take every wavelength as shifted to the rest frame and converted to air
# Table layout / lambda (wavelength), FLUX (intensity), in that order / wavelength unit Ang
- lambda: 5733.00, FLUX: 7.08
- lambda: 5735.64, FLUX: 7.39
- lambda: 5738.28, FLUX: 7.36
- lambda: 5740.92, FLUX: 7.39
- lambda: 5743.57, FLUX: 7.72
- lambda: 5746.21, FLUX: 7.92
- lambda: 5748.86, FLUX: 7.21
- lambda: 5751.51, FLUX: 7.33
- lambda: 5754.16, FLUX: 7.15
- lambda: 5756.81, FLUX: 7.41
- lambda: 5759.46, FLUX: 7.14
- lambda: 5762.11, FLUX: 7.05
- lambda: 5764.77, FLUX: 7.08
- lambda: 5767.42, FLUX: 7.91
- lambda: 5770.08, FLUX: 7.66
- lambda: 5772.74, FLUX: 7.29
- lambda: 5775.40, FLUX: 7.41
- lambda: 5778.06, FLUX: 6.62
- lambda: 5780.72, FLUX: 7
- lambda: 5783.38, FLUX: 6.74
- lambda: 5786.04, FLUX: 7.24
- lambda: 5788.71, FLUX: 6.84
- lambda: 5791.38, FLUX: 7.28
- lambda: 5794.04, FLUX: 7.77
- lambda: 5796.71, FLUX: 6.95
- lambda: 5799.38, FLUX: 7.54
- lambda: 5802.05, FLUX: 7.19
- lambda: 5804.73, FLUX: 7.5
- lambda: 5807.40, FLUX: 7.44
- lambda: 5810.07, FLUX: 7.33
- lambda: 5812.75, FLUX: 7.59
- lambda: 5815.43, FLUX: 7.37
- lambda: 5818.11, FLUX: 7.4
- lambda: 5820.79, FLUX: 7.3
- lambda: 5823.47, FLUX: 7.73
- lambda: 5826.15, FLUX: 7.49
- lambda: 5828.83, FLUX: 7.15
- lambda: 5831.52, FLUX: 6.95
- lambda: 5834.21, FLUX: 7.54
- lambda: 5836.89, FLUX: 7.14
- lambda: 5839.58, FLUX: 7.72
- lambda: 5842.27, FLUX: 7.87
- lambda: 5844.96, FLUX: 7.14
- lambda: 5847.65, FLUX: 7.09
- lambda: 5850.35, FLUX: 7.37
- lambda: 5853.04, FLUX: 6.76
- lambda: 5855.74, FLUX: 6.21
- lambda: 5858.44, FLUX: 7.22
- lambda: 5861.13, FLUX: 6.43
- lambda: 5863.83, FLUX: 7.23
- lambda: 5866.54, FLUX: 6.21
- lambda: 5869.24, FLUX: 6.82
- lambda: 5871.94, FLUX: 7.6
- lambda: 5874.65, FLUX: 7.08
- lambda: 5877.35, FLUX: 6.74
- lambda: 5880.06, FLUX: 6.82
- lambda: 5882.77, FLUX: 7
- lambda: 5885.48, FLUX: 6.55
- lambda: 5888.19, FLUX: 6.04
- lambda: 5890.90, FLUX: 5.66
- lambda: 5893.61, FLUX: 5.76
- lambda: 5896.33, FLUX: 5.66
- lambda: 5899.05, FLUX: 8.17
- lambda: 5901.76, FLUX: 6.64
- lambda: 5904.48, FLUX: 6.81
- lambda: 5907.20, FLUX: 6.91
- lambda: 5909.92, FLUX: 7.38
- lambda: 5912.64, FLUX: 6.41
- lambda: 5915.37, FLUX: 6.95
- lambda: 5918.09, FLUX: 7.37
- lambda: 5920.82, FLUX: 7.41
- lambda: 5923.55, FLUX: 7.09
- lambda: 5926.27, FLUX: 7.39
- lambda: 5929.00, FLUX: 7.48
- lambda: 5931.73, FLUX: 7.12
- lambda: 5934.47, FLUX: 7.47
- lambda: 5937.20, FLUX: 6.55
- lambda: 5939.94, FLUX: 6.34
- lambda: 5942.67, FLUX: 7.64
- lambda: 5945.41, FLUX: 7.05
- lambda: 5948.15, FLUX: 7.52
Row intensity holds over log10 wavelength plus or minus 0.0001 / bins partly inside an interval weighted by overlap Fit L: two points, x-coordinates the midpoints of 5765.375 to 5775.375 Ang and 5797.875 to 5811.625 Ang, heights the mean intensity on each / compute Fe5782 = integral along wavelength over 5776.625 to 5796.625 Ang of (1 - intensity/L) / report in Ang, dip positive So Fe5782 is 1.11 Ang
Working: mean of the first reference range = 7.55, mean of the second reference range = 7.4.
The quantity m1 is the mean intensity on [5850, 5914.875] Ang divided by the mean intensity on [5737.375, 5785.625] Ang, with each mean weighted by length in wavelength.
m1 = 0.92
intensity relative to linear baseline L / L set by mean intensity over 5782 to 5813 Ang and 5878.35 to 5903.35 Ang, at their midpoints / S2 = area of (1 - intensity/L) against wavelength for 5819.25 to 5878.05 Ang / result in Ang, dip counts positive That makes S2 -2.48 Ang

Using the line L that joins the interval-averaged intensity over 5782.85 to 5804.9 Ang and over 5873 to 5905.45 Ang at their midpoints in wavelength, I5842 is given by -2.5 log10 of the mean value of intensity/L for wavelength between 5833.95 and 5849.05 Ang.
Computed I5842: -0.08 mag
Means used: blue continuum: 7.23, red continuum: 6.58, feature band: 7.41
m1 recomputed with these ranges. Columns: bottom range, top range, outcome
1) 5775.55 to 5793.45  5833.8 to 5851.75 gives 1.05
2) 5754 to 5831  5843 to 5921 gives 0.93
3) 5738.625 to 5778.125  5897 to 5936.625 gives 0.97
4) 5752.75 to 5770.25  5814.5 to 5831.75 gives 1.01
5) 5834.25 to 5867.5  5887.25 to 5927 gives 0.96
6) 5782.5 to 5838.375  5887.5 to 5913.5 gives 0.90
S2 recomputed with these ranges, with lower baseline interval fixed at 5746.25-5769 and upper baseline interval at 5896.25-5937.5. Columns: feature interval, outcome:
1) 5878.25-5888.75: 0.74 Ang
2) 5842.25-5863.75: 0.67 Ang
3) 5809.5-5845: -0.94 Ang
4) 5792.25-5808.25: -0.28 Ang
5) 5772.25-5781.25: 0.28 Ang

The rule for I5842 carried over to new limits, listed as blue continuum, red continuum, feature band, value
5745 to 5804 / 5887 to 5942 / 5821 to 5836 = -0.04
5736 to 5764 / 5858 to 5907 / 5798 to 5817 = -0.05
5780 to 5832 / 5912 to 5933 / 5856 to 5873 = 0.06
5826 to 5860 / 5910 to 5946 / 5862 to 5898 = 0.09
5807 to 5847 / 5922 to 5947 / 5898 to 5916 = 0.03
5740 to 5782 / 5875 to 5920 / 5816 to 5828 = -0.06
